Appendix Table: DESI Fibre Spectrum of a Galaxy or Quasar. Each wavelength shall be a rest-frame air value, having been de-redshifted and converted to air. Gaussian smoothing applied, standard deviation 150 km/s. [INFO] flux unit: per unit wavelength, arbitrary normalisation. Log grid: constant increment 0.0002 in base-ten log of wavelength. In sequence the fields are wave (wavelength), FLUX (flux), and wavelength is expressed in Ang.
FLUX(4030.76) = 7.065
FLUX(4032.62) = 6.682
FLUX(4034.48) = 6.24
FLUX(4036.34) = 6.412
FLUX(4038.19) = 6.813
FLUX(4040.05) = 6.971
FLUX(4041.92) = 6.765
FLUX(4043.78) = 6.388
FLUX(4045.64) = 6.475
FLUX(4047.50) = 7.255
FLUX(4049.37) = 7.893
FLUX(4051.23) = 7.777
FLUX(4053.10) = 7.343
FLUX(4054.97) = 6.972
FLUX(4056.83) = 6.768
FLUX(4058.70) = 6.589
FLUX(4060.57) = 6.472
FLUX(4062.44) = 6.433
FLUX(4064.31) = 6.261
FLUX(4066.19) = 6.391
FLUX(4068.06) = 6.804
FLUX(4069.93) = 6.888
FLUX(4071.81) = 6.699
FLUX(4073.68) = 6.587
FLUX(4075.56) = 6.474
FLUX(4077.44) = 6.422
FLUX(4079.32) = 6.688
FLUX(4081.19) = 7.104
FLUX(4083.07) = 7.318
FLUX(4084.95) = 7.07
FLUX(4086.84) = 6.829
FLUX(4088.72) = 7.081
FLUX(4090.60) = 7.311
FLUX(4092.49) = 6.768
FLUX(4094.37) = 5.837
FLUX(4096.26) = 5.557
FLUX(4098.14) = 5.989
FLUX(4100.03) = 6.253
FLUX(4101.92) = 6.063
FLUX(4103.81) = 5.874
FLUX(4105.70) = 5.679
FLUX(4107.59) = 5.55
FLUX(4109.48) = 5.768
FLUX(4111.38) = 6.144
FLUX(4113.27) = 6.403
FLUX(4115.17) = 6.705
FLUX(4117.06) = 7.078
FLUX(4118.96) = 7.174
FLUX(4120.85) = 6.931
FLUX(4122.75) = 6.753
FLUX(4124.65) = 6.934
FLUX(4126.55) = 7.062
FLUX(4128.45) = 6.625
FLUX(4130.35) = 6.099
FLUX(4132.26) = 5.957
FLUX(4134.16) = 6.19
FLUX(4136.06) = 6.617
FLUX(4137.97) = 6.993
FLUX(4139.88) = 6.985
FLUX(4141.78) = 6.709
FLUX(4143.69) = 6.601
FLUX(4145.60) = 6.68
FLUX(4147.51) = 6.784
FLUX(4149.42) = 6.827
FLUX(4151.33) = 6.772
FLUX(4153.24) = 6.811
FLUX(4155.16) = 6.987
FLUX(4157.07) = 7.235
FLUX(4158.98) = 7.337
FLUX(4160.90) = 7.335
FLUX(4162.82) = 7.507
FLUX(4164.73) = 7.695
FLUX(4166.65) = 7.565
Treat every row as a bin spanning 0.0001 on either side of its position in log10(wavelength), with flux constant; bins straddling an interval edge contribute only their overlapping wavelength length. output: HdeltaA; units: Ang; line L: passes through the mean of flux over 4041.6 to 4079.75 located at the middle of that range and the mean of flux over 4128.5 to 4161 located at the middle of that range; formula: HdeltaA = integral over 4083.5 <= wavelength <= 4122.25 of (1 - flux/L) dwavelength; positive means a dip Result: 2.0 Ang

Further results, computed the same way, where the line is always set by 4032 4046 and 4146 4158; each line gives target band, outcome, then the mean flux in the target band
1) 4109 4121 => 0.3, 6.61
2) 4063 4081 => 0.2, 6.6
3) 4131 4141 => 0.5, 6.54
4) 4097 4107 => 1.2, 5.95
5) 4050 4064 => -0.5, 6.9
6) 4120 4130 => 0.0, 6.81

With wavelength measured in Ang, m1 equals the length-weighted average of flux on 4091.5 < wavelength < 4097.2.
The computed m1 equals 6.06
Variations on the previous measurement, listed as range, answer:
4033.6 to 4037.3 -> 6.35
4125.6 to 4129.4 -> 6.85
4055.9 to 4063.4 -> 6.57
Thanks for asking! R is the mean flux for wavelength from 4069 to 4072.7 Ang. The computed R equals 6.78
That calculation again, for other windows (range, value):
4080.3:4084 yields 7.21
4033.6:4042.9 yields 6.64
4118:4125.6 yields 6.95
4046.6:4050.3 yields 7.57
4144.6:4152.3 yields 6.77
